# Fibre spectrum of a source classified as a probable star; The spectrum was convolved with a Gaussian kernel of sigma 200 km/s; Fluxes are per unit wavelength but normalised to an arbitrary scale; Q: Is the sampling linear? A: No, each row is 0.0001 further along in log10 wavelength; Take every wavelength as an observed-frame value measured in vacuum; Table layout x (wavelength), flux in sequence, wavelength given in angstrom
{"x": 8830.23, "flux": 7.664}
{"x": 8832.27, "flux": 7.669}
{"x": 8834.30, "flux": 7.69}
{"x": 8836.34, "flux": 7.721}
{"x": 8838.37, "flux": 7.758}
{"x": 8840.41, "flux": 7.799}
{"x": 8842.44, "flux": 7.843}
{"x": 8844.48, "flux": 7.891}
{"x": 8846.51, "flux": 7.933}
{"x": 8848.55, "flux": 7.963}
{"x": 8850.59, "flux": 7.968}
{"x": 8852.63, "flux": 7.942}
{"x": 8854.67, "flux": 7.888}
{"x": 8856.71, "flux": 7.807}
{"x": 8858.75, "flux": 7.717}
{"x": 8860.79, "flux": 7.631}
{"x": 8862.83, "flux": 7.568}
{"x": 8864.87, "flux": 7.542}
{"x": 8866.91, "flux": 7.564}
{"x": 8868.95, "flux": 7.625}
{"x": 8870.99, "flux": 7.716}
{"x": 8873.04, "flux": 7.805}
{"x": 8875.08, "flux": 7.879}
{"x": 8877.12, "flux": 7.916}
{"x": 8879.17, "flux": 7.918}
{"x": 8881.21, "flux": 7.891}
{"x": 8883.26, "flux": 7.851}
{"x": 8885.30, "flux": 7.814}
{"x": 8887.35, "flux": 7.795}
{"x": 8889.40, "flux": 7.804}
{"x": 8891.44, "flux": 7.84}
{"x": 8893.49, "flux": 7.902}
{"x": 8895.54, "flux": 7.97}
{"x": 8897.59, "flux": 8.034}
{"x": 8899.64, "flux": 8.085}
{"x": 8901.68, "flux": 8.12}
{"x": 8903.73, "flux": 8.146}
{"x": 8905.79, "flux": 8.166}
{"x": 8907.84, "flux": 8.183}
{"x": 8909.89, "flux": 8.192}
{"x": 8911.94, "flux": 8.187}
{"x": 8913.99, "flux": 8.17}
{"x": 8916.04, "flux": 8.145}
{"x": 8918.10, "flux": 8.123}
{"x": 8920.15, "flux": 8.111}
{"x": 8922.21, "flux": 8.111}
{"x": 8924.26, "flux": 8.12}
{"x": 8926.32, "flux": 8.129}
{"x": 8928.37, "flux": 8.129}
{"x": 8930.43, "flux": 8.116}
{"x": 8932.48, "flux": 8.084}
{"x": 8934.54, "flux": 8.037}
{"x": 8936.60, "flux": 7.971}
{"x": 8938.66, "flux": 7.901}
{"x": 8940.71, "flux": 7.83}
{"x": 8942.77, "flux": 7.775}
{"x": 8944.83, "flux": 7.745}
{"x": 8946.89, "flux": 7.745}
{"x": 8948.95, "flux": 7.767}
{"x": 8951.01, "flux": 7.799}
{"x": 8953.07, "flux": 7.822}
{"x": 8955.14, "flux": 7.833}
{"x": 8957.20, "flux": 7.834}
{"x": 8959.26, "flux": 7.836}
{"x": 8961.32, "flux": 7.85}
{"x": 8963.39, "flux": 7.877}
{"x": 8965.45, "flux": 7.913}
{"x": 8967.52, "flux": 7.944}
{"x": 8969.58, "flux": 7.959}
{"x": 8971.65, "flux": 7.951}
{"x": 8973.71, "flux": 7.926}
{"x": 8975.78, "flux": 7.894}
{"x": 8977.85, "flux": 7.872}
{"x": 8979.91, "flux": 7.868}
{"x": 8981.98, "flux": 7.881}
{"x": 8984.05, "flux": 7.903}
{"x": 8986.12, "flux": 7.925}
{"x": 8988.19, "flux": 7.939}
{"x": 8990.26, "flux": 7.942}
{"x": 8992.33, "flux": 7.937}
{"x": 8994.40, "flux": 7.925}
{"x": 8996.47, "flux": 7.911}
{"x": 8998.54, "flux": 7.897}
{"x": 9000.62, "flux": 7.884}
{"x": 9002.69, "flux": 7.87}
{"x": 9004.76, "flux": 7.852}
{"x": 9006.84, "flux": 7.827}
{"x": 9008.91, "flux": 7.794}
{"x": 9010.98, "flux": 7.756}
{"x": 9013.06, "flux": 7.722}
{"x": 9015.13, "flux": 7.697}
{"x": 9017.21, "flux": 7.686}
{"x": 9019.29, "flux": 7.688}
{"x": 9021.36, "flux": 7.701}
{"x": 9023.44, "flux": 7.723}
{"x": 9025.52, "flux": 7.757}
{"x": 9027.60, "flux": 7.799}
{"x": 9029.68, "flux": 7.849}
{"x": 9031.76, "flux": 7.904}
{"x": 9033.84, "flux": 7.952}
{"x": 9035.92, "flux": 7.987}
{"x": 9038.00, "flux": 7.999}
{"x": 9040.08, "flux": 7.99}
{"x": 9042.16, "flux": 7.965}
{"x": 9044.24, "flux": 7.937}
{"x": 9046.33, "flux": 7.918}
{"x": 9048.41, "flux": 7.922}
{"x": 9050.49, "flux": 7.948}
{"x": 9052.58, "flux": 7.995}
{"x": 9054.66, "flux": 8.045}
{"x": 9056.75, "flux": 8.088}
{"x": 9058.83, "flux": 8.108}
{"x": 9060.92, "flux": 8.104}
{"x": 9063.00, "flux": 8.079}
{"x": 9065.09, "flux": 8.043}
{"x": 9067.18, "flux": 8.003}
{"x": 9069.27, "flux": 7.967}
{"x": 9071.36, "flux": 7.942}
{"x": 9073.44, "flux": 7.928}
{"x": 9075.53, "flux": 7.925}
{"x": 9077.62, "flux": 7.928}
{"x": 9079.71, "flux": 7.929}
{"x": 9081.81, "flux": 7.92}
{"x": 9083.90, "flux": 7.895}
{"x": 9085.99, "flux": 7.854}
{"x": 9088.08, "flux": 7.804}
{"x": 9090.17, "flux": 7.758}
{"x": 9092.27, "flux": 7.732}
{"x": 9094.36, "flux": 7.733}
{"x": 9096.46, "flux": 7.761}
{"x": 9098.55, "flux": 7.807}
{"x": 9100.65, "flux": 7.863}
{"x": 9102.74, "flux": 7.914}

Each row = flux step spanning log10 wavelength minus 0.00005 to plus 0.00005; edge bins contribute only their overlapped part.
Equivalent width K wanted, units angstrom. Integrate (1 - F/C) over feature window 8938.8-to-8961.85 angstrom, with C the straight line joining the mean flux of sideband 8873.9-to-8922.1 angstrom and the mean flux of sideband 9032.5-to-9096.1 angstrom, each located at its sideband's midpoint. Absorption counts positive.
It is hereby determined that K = 0.53 angstrom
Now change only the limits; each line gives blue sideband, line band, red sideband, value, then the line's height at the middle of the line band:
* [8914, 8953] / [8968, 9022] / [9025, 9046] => 0.59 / 7.94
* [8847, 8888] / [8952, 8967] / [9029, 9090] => 0.03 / 7.87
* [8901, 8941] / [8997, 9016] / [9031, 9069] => 0.52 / 8.03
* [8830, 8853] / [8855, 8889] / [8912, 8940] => 0.69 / 7.92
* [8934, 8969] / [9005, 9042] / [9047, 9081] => 0.59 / 7.94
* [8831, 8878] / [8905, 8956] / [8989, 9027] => -1.41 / 7.79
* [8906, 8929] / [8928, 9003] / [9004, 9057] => 1.20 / 8.03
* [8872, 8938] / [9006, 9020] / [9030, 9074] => 0.46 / 8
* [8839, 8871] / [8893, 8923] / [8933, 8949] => -1.10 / 7.83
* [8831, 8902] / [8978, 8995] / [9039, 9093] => -0.03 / 7.9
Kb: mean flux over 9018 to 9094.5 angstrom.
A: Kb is 7.92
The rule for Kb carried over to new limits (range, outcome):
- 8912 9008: 7.93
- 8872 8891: 7.85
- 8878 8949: 8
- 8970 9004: 7.91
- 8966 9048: 7.87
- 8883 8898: 7.87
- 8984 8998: 7.93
